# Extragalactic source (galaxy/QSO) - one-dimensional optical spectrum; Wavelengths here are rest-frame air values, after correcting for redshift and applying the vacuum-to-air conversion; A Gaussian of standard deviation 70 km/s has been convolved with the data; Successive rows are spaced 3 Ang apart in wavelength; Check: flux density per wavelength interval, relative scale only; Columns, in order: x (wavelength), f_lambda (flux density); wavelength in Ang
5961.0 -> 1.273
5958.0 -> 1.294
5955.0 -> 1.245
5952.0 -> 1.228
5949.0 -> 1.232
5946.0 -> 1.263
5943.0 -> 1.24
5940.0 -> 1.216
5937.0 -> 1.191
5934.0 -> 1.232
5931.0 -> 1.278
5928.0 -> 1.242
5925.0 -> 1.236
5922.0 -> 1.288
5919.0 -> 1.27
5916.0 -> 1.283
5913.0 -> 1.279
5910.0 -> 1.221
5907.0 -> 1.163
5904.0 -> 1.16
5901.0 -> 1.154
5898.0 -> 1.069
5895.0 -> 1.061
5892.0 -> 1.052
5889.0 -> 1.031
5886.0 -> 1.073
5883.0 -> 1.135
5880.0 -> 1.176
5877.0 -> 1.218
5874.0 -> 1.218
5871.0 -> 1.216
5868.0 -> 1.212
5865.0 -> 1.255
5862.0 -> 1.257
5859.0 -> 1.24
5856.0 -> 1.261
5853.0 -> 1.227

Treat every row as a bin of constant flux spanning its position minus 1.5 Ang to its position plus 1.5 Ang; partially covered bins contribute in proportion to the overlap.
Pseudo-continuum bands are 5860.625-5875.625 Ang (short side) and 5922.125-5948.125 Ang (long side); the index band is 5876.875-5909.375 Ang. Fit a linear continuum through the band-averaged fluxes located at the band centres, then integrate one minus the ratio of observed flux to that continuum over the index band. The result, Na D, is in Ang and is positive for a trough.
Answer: 3.1 Ang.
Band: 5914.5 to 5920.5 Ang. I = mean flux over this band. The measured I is 1.28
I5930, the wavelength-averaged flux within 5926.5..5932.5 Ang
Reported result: 1.26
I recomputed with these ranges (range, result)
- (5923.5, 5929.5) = 1.24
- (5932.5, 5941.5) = 1.21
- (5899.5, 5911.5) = 1.17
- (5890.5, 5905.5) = 1.1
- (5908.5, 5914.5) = 1.25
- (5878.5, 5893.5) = 1.09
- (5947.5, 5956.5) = 1.24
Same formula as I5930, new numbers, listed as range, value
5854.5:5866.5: 1.25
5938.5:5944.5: 1.23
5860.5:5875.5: 1.23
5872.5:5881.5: 1.2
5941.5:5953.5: 1.24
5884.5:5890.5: 1.05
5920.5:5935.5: 1.26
